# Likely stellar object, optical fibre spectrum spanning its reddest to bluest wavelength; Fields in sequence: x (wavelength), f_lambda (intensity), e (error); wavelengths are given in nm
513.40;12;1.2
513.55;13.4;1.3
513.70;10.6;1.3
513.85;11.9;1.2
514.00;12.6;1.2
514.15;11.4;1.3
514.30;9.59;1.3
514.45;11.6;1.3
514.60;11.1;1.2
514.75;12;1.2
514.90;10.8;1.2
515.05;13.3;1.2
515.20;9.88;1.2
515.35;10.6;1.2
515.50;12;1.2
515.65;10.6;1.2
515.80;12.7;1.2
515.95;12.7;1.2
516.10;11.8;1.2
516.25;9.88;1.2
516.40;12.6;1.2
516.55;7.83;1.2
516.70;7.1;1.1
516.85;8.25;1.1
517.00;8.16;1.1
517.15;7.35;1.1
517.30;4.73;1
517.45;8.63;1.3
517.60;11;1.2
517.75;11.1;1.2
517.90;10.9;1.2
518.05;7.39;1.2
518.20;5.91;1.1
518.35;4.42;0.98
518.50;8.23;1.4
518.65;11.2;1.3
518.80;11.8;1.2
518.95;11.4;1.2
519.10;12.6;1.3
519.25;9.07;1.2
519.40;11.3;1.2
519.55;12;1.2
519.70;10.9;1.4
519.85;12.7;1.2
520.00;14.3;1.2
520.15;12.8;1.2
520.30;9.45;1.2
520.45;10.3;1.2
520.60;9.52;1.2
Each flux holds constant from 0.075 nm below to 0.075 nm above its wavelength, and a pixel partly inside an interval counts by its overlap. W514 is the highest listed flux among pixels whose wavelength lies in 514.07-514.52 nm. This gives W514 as 11.6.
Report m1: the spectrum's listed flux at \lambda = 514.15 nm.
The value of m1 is 11.4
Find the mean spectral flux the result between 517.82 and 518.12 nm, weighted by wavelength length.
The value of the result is 9.21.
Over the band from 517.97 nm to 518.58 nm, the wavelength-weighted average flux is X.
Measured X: 6.56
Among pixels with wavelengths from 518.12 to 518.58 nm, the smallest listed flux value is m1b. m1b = 4.42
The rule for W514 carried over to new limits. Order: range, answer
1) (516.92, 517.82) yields 11.1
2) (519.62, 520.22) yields 14.3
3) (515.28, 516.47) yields 12.7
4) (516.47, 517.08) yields 8.25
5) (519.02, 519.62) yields 12.6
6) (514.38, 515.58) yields 13.3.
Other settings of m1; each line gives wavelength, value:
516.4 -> 12.6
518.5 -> 8.23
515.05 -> 13.3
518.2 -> 5.91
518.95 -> 11.4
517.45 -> 8.63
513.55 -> 13.4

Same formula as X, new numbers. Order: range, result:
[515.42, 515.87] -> 11.7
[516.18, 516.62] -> 10.1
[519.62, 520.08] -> 12.6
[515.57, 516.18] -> 11.9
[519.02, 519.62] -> 11.2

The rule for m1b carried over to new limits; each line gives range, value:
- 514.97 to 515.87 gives 9.88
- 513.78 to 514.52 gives 9.59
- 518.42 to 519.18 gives 8.23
